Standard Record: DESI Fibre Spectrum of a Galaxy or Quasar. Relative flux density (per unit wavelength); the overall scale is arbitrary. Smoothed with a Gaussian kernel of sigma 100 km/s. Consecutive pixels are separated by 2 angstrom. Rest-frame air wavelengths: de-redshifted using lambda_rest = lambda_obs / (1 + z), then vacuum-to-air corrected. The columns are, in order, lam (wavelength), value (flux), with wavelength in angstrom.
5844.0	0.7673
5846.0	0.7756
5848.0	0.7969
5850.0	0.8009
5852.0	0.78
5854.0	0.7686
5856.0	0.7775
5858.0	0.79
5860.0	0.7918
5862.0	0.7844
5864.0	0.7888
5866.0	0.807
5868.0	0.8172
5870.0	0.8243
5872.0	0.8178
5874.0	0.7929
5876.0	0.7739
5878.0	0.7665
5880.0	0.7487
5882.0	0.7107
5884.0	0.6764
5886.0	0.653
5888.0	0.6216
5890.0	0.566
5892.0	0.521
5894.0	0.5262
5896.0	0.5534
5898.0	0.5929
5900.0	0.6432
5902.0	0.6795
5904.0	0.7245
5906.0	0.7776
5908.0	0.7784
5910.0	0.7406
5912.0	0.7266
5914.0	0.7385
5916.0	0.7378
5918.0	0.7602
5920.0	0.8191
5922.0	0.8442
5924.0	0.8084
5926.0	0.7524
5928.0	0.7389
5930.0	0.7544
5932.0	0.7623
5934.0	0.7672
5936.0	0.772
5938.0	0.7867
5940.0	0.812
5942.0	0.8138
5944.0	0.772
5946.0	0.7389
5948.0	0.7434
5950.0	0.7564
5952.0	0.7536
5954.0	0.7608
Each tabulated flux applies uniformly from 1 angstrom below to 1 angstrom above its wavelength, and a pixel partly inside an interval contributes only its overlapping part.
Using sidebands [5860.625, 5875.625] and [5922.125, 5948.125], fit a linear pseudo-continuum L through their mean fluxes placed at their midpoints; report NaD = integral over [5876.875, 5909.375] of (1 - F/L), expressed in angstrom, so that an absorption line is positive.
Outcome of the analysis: 5.42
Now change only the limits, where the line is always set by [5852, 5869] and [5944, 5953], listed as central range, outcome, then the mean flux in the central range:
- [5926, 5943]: -0.4 angstrom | 0.775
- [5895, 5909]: 1.7 angstrom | 0.678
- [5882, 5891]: 1.6 angstrom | 0.638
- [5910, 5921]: 0.2 angstrom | 0.755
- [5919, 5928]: -0.4 angstrom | 0.799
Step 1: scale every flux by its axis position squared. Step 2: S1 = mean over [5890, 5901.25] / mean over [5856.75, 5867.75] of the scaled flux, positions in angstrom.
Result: 0.73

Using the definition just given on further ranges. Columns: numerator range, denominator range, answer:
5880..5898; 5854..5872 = 0.77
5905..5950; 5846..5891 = 1.04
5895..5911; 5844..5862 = 0.89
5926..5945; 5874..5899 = 1.21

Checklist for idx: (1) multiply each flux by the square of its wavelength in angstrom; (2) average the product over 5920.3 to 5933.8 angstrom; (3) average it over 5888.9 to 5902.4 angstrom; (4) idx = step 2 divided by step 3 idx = 1.36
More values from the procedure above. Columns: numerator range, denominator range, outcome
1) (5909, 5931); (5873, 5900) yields 1.18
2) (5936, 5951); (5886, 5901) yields 1.36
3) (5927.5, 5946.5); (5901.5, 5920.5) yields 1.04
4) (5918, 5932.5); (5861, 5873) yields 0.99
